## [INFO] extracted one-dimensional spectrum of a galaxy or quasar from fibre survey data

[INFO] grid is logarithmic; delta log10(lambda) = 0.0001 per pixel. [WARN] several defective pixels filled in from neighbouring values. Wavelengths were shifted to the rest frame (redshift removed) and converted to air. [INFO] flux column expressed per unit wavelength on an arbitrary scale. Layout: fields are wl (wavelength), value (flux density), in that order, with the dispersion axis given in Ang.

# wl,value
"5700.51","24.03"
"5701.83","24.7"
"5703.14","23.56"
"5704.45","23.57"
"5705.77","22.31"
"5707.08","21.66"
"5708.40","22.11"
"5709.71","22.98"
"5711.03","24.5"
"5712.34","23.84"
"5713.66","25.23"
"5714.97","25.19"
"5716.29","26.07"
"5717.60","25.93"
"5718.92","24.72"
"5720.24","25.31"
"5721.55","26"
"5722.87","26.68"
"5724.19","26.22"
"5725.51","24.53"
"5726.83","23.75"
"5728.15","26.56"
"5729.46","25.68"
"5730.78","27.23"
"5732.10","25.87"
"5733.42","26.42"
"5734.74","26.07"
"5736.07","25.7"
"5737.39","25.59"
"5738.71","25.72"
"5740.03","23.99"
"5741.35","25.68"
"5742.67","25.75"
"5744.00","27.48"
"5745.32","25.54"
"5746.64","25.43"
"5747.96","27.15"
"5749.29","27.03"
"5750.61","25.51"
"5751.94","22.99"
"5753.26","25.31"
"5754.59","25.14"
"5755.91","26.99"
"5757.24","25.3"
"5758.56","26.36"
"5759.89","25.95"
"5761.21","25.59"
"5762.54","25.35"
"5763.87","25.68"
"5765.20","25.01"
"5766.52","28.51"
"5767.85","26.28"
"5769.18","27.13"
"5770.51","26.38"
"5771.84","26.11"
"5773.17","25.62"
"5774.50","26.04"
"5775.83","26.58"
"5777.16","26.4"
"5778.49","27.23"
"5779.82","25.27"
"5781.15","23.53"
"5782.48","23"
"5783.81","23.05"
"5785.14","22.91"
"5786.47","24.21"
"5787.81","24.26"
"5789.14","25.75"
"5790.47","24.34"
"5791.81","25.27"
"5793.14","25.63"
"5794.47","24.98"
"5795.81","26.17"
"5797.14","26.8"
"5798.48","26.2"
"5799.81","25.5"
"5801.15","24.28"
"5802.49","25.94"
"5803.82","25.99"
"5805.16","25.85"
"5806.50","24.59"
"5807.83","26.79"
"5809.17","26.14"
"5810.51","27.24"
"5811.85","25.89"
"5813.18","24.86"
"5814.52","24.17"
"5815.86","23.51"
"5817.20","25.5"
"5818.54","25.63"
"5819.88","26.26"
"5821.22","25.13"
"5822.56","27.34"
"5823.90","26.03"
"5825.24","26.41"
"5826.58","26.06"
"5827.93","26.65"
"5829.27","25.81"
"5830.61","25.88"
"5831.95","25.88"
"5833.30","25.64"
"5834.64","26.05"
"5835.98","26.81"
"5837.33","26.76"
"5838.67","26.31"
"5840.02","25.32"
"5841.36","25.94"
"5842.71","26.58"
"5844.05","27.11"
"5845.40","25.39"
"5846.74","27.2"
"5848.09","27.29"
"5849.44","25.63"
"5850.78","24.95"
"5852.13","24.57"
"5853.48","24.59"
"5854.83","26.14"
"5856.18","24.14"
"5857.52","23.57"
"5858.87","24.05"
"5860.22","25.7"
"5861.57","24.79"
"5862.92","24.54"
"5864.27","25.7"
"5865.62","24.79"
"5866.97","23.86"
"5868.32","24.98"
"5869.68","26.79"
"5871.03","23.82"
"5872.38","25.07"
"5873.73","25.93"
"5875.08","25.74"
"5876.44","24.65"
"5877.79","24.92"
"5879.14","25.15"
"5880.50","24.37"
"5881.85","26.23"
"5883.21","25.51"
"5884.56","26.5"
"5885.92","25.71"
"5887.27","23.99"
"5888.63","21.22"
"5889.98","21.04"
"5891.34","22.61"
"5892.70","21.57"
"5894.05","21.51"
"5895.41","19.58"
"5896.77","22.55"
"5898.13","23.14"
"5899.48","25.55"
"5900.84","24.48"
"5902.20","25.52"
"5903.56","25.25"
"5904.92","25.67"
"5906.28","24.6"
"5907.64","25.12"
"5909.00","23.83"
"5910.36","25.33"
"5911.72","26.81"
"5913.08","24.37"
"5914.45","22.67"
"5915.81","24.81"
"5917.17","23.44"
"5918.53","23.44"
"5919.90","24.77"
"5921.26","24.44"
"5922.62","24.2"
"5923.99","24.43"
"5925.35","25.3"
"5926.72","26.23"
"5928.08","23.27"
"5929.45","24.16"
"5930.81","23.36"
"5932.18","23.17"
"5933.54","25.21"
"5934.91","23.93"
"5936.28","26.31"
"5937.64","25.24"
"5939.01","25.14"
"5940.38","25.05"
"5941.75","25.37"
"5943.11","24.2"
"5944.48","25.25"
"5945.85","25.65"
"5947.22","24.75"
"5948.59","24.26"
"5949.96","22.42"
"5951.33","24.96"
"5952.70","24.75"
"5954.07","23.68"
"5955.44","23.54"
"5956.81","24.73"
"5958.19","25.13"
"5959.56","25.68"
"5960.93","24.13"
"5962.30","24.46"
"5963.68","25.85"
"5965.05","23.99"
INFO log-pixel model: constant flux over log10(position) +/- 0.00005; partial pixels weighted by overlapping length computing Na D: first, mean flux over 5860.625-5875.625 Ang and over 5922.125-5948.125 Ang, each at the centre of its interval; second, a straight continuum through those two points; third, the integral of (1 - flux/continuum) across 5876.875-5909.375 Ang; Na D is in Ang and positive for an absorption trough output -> 1.27 Ang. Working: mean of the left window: 25.1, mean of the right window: 24.7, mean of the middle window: 24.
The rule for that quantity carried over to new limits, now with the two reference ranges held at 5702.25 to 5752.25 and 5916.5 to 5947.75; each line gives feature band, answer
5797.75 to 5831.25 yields -1.1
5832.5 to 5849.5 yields -1.0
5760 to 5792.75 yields -0.5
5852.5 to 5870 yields 0.0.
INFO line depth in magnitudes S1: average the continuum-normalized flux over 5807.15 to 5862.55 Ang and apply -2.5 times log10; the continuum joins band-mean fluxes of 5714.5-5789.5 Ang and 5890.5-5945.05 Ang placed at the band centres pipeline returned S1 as -0.03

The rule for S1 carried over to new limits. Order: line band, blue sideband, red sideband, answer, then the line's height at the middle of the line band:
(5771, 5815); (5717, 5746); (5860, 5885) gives 0.01 mag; 25.5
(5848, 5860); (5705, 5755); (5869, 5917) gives -0.02 mag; 24.5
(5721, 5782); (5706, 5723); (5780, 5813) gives -0.04 mag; 24.8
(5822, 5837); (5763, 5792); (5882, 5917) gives -0.06 mag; 24.8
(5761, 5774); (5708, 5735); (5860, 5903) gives -0.05 mag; 25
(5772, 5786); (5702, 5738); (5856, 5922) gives -0.01 mag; 24.7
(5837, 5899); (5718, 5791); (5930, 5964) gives 0.01 mag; 25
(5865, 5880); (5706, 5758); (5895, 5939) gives -0.02 mag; 24.6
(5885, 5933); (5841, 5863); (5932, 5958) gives 0.05 mag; 25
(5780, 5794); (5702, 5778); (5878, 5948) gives 0.04 mag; 25.2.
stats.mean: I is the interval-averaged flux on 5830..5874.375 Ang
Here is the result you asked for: 25.5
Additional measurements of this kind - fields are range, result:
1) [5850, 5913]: 24.5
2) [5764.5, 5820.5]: 25.5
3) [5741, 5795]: 25.6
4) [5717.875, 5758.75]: 25.7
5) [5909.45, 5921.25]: 24.4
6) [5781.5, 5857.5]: 25.6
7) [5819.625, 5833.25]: 26.1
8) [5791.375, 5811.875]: 25.8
